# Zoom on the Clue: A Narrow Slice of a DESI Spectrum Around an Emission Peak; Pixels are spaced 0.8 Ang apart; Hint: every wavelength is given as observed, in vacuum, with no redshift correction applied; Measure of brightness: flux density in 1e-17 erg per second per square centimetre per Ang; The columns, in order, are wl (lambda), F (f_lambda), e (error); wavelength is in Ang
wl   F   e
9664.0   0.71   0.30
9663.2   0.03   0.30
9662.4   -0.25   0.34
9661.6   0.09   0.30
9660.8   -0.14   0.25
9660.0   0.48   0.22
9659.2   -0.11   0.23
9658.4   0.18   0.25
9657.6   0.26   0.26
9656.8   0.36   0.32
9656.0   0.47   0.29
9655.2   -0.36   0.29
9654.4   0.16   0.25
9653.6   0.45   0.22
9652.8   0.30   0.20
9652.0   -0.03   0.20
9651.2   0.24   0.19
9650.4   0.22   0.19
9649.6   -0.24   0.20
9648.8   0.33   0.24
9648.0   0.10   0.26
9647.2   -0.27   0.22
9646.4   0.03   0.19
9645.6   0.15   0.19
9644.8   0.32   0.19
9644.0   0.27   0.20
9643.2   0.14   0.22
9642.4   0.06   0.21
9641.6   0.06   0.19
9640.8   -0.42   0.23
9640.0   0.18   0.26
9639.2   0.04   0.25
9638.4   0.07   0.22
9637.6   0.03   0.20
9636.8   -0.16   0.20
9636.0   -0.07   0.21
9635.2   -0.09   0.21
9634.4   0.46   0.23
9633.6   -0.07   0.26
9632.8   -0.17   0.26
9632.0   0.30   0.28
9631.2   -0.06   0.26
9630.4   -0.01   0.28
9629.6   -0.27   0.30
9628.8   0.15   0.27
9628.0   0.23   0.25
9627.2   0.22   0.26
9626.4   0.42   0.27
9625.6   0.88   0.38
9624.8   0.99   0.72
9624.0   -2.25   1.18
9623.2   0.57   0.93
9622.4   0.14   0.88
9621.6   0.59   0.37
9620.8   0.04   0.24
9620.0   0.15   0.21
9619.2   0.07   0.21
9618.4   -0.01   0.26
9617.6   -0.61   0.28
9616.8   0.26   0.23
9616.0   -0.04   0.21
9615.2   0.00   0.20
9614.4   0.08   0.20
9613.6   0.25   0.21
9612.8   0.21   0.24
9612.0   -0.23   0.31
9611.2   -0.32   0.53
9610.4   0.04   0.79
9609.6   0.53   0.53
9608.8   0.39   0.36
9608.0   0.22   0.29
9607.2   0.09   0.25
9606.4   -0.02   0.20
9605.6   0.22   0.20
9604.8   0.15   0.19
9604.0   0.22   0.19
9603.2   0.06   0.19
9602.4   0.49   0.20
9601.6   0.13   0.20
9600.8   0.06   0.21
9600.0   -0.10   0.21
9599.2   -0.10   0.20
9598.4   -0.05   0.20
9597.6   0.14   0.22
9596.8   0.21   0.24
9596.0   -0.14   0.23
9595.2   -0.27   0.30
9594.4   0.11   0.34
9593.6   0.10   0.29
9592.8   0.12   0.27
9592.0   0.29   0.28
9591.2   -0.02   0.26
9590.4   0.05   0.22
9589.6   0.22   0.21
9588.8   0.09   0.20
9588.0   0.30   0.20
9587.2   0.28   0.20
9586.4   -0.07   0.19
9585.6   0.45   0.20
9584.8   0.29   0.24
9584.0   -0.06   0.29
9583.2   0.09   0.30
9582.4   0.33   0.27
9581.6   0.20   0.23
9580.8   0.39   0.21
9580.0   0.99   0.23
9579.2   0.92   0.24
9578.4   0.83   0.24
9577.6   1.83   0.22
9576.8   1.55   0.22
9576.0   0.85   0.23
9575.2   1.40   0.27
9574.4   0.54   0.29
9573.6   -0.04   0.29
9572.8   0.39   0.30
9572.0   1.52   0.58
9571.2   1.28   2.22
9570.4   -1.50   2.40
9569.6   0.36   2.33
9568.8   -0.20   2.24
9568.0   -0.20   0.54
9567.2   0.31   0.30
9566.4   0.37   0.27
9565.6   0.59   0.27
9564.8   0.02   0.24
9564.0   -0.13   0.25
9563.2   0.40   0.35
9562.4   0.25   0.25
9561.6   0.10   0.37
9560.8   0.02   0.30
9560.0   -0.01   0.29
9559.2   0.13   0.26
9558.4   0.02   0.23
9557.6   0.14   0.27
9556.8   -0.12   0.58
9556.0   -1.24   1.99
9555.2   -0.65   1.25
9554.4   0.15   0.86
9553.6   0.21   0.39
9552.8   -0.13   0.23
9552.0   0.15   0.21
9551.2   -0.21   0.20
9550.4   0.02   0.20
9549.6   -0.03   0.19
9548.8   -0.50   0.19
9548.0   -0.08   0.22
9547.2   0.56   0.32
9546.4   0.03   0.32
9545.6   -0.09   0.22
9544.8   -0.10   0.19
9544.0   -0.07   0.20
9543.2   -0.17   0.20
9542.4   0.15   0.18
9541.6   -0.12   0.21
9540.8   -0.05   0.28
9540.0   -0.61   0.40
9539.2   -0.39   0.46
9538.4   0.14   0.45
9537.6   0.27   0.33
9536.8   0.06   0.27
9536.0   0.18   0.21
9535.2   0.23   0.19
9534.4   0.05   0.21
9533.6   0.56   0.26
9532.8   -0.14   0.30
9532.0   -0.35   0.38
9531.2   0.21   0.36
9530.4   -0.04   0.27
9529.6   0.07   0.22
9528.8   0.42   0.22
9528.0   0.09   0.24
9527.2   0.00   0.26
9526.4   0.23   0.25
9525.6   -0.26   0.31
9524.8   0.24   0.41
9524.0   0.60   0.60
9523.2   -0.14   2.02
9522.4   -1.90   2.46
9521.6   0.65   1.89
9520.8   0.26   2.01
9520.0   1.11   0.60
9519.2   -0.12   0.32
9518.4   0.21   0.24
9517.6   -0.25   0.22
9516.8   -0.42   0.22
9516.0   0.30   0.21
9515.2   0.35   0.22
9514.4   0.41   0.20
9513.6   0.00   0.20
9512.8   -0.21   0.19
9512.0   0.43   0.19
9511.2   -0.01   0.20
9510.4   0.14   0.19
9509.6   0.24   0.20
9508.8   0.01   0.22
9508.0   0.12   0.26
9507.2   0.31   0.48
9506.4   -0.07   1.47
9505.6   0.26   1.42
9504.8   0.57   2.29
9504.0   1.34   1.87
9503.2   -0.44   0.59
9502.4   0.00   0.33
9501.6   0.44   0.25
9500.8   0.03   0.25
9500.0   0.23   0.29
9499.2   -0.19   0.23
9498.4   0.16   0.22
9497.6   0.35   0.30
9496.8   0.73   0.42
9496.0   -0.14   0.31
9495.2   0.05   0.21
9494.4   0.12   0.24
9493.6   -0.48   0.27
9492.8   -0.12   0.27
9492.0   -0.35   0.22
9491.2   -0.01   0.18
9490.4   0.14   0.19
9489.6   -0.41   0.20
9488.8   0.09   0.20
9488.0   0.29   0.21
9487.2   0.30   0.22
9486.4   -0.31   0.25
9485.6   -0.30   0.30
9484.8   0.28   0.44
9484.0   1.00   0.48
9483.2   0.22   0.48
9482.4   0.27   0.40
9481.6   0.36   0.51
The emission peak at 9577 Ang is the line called [O II] 3727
